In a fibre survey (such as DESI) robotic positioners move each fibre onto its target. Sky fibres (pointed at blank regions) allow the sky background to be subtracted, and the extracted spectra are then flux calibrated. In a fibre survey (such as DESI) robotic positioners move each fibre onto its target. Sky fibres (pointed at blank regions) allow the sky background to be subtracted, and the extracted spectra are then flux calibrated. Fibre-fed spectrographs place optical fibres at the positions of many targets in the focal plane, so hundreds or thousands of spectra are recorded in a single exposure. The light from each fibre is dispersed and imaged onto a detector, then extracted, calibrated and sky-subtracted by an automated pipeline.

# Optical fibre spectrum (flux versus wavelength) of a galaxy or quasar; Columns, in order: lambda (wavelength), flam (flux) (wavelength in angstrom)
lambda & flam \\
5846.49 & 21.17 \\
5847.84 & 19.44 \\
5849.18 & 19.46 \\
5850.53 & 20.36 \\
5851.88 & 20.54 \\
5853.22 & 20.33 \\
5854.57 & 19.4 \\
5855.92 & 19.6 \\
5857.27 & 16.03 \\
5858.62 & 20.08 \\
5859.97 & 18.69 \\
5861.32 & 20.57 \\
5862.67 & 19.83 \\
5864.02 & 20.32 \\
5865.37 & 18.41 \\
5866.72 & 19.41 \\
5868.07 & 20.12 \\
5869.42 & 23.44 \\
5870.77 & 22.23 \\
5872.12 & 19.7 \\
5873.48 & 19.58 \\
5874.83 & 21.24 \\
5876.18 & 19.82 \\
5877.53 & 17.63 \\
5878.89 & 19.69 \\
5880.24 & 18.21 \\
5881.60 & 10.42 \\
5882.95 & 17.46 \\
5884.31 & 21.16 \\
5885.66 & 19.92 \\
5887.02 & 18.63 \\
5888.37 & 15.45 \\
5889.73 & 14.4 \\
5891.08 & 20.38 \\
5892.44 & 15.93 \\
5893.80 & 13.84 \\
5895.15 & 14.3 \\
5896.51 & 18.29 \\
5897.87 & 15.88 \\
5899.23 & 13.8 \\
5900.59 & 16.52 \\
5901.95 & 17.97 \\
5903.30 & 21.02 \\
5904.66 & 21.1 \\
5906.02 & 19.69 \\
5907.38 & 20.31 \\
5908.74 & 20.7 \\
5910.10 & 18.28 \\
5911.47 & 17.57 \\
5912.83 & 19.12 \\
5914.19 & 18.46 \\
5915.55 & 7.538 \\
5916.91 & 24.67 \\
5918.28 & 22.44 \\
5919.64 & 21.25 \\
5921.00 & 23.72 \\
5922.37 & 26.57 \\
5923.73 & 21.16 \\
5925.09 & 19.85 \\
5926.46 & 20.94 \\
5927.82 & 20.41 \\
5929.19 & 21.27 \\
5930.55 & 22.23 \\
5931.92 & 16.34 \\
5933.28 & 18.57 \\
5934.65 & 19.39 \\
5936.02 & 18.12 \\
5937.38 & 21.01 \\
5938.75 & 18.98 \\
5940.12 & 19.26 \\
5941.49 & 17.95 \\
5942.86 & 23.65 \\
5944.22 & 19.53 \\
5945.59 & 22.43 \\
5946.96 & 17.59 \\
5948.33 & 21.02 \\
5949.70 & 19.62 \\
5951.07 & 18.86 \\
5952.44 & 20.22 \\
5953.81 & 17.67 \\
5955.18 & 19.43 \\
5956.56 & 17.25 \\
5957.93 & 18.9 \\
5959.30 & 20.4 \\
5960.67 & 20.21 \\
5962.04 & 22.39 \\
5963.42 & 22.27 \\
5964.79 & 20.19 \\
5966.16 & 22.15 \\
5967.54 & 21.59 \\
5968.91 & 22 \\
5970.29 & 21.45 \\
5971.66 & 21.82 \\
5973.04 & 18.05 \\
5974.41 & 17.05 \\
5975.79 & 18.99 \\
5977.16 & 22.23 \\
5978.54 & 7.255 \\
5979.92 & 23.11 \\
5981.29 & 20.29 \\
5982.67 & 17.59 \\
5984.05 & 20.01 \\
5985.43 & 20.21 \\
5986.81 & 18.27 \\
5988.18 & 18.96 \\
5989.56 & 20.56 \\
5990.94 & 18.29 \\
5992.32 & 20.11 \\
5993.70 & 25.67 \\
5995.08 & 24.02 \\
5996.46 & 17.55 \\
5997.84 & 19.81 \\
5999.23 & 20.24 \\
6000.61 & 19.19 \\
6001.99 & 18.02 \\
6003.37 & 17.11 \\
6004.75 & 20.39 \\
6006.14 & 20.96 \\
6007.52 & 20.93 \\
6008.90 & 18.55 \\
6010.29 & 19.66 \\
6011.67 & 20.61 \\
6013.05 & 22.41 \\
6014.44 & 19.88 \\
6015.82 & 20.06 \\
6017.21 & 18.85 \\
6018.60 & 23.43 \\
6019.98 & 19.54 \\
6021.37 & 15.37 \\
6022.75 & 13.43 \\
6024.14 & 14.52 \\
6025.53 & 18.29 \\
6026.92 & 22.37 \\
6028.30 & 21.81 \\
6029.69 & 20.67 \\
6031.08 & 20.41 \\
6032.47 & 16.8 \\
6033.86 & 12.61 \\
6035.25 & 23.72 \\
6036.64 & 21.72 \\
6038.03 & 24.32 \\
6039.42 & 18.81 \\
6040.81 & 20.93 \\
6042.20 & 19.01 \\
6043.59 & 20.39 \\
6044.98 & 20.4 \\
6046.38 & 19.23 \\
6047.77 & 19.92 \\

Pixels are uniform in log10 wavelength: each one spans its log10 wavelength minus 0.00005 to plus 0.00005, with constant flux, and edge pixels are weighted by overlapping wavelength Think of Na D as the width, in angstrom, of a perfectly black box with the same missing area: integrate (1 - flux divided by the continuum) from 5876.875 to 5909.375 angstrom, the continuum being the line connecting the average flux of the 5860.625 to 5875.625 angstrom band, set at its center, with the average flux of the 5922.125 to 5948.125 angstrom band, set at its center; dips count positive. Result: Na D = 4.4 angstrom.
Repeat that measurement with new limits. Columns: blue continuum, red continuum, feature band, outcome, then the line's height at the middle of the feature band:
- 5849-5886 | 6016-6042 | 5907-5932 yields -1.1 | 19.4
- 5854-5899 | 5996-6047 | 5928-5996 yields -2.9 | 19.1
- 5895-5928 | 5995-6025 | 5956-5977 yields -1.2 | 19.3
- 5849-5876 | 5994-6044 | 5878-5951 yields 3.4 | 19.9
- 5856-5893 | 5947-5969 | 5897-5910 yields 0.5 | 19.3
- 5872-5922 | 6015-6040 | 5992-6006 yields -0.9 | 19.1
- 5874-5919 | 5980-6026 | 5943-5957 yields -0.6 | 18.7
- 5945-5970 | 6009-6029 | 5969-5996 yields 0.2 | 19.8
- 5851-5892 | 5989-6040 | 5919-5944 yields -1.6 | 19.4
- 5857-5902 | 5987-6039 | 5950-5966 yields -0.6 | 19.1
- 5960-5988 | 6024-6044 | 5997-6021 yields 0.0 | 19.9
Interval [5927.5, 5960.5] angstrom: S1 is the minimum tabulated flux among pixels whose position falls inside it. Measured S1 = 16.34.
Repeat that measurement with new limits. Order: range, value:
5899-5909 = 13.8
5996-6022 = 15.37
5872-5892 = 10.42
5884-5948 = 7.538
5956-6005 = 7.255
